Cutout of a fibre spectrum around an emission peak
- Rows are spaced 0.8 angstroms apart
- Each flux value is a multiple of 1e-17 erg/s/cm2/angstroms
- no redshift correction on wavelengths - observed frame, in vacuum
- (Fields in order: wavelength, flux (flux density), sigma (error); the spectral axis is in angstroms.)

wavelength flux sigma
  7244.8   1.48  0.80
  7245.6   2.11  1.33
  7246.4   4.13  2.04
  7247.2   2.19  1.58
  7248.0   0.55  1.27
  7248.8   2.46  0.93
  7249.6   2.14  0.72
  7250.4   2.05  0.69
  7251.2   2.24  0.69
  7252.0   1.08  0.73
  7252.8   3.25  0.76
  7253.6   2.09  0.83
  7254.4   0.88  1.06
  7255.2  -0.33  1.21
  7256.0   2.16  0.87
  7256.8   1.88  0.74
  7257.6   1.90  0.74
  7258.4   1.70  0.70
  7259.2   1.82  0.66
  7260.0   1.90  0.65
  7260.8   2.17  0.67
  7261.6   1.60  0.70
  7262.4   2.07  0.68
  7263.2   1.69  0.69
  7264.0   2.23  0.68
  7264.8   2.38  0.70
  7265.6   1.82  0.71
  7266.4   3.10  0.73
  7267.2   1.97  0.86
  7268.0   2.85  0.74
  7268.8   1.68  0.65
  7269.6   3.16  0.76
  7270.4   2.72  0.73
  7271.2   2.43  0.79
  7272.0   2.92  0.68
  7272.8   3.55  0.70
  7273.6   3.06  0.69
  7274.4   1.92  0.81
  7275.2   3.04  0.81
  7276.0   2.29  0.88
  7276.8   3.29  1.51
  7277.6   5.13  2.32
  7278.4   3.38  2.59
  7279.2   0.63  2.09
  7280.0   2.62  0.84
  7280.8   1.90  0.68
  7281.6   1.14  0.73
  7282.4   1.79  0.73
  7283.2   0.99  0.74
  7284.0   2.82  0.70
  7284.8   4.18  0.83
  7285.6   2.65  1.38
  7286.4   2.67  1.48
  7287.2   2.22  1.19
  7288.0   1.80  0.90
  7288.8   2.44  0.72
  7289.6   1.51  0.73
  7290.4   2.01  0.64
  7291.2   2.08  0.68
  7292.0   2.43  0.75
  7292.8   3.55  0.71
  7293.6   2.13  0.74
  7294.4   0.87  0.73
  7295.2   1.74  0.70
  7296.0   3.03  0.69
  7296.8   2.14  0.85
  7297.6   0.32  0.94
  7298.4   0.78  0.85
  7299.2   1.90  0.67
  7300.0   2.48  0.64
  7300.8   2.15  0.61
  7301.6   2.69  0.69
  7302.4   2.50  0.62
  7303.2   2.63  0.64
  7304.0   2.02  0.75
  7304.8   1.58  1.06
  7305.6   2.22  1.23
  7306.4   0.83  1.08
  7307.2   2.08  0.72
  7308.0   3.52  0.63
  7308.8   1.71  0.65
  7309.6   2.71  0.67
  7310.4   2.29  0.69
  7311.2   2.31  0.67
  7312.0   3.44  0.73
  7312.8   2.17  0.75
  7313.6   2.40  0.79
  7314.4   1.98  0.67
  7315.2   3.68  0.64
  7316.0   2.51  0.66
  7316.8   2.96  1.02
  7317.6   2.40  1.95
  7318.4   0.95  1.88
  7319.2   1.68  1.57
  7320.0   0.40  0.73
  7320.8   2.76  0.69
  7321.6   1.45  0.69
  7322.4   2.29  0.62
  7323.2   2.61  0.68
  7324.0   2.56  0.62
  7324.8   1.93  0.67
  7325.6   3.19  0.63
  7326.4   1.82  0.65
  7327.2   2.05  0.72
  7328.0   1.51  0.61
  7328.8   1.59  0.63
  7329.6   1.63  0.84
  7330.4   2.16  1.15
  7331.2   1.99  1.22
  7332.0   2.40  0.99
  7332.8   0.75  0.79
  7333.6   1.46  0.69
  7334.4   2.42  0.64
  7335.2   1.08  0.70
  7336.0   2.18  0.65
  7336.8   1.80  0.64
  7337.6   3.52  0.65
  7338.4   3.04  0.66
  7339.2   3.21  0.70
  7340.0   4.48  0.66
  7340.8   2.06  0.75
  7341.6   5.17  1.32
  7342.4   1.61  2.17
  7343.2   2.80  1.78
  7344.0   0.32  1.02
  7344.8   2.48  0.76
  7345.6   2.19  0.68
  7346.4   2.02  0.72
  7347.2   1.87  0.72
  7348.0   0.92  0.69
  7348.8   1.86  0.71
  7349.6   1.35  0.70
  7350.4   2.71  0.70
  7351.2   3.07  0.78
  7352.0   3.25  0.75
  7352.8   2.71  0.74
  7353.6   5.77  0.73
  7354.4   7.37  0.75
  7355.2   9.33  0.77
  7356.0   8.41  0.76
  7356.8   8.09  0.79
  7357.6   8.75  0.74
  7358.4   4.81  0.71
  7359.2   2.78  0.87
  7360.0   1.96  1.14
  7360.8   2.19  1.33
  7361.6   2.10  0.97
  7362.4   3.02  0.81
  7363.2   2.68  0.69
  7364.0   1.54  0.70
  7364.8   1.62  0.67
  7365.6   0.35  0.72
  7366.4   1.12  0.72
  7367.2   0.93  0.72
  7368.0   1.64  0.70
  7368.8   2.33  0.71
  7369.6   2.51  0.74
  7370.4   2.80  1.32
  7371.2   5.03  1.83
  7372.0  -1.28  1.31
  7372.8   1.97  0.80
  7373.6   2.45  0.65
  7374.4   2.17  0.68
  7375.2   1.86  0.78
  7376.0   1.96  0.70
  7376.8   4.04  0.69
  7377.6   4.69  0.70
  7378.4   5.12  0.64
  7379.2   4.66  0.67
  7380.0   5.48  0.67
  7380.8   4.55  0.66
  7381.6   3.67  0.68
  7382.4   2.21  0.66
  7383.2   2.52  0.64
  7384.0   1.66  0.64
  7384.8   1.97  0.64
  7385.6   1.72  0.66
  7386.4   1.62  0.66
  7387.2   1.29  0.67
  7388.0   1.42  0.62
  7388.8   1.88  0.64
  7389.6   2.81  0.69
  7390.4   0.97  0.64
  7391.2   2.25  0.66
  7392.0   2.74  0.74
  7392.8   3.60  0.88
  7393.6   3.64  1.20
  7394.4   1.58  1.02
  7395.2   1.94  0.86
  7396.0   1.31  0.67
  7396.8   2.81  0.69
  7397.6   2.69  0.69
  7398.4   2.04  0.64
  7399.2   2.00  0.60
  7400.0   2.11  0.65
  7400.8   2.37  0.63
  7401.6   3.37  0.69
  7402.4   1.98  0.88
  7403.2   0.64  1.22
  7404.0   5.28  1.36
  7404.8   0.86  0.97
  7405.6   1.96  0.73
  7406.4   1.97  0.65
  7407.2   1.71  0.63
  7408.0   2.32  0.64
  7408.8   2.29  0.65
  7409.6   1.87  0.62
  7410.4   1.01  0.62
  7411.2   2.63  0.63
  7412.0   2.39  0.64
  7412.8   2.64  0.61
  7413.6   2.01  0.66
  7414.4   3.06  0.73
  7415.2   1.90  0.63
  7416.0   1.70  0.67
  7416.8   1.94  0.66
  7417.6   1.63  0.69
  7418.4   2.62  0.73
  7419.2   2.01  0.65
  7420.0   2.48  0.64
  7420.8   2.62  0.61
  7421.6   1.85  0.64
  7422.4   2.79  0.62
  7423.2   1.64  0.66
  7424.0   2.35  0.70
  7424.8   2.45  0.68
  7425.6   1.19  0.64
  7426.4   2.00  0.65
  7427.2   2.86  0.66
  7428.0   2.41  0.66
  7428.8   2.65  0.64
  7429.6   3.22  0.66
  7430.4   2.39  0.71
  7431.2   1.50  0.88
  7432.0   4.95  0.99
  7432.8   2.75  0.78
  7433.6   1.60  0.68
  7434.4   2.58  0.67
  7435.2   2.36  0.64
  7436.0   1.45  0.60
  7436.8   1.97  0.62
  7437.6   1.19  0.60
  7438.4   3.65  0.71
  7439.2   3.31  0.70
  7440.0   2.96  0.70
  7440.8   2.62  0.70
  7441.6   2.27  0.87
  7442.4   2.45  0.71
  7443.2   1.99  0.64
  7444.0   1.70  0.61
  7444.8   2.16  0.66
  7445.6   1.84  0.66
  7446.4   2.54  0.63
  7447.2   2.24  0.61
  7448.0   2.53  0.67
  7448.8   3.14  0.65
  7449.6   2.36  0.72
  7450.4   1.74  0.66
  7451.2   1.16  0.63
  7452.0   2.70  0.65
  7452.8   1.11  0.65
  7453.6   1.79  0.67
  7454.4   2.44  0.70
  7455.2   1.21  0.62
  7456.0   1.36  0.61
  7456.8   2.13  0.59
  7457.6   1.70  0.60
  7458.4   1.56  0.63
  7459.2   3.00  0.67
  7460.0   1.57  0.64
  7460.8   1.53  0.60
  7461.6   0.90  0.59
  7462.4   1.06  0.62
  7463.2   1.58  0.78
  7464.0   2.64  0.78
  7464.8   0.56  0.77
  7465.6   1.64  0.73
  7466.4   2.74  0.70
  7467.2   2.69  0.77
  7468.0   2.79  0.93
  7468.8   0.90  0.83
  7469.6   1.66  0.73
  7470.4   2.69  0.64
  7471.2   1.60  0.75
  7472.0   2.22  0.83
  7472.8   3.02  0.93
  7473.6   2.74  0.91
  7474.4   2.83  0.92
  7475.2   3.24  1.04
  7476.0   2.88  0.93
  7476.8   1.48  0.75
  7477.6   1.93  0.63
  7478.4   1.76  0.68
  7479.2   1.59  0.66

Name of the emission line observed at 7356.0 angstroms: Halpha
